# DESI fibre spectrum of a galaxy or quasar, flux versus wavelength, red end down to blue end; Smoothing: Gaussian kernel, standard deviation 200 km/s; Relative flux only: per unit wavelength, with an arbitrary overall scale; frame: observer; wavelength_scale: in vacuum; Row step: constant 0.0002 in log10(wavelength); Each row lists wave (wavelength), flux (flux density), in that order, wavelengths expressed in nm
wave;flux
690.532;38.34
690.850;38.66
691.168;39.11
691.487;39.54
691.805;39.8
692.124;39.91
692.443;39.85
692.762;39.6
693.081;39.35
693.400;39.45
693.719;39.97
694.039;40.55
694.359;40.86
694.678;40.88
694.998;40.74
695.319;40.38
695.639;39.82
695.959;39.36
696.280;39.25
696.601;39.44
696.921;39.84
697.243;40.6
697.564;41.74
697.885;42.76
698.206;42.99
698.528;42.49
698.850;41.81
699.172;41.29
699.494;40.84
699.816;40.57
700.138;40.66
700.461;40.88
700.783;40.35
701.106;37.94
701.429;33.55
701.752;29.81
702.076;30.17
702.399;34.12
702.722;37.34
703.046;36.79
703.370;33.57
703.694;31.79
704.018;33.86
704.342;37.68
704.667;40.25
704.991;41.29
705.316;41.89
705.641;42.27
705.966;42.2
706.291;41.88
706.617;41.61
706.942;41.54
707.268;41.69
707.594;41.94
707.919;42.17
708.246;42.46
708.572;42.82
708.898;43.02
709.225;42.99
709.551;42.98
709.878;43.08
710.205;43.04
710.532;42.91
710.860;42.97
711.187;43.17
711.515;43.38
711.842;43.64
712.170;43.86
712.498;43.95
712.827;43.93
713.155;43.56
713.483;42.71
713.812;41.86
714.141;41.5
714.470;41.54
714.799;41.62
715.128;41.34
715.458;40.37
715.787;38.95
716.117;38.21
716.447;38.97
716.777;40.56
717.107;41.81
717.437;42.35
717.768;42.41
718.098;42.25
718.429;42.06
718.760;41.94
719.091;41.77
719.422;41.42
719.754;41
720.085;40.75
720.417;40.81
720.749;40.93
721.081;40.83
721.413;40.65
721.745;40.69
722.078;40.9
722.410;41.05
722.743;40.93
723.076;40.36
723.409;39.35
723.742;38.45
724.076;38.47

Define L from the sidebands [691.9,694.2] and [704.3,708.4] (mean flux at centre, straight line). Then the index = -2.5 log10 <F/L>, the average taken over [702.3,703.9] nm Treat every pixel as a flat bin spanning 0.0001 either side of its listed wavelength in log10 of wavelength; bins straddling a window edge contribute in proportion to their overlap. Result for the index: 0.18 mag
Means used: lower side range 39.8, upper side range 41.6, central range 34.7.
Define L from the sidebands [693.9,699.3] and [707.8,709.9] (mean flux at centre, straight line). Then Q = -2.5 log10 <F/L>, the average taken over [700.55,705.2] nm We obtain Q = 0.17 mag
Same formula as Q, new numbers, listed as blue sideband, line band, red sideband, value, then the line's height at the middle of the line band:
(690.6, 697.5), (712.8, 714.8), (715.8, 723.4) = -0.04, 40.7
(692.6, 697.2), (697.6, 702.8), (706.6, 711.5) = 0.06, 41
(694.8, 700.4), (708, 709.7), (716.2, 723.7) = -0.05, 40.9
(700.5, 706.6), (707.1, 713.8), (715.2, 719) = -0.10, 39.1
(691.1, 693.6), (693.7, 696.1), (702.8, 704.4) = -0.05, 38.5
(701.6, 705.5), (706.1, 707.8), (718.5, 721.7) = -0.14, 36.9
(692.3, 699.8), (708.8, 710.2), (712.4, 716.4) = -0.05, 41.3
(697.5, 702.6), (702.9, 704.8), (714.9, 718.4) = 0.11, 39.3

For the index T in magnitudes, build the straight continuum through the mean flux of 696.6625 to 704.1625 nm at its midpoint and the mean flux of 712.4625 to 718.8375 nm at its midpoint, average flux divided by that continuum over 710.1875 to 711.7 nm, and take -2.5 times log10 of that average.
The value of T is -0.069 mag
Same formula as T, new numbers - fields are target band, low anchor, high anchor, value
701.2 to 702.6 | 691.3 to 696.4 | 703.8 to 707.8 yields 0.240 mag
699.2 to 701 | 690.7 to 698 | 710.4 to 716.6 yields 0.000 mag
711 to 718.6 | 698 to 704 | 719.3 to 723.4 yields -0.058 mag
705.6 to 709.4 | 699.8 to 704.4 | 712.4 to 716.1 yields -0.103 mag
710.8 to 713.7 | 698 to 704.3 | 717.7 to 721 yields -0.092 mag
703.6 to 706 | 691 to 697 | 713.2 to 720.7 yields 0.043 mag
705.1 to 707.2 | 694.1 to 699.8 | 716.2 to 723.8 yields -0.025 mag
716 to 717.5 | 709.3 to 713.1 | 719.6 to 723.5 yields 0.042 mag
